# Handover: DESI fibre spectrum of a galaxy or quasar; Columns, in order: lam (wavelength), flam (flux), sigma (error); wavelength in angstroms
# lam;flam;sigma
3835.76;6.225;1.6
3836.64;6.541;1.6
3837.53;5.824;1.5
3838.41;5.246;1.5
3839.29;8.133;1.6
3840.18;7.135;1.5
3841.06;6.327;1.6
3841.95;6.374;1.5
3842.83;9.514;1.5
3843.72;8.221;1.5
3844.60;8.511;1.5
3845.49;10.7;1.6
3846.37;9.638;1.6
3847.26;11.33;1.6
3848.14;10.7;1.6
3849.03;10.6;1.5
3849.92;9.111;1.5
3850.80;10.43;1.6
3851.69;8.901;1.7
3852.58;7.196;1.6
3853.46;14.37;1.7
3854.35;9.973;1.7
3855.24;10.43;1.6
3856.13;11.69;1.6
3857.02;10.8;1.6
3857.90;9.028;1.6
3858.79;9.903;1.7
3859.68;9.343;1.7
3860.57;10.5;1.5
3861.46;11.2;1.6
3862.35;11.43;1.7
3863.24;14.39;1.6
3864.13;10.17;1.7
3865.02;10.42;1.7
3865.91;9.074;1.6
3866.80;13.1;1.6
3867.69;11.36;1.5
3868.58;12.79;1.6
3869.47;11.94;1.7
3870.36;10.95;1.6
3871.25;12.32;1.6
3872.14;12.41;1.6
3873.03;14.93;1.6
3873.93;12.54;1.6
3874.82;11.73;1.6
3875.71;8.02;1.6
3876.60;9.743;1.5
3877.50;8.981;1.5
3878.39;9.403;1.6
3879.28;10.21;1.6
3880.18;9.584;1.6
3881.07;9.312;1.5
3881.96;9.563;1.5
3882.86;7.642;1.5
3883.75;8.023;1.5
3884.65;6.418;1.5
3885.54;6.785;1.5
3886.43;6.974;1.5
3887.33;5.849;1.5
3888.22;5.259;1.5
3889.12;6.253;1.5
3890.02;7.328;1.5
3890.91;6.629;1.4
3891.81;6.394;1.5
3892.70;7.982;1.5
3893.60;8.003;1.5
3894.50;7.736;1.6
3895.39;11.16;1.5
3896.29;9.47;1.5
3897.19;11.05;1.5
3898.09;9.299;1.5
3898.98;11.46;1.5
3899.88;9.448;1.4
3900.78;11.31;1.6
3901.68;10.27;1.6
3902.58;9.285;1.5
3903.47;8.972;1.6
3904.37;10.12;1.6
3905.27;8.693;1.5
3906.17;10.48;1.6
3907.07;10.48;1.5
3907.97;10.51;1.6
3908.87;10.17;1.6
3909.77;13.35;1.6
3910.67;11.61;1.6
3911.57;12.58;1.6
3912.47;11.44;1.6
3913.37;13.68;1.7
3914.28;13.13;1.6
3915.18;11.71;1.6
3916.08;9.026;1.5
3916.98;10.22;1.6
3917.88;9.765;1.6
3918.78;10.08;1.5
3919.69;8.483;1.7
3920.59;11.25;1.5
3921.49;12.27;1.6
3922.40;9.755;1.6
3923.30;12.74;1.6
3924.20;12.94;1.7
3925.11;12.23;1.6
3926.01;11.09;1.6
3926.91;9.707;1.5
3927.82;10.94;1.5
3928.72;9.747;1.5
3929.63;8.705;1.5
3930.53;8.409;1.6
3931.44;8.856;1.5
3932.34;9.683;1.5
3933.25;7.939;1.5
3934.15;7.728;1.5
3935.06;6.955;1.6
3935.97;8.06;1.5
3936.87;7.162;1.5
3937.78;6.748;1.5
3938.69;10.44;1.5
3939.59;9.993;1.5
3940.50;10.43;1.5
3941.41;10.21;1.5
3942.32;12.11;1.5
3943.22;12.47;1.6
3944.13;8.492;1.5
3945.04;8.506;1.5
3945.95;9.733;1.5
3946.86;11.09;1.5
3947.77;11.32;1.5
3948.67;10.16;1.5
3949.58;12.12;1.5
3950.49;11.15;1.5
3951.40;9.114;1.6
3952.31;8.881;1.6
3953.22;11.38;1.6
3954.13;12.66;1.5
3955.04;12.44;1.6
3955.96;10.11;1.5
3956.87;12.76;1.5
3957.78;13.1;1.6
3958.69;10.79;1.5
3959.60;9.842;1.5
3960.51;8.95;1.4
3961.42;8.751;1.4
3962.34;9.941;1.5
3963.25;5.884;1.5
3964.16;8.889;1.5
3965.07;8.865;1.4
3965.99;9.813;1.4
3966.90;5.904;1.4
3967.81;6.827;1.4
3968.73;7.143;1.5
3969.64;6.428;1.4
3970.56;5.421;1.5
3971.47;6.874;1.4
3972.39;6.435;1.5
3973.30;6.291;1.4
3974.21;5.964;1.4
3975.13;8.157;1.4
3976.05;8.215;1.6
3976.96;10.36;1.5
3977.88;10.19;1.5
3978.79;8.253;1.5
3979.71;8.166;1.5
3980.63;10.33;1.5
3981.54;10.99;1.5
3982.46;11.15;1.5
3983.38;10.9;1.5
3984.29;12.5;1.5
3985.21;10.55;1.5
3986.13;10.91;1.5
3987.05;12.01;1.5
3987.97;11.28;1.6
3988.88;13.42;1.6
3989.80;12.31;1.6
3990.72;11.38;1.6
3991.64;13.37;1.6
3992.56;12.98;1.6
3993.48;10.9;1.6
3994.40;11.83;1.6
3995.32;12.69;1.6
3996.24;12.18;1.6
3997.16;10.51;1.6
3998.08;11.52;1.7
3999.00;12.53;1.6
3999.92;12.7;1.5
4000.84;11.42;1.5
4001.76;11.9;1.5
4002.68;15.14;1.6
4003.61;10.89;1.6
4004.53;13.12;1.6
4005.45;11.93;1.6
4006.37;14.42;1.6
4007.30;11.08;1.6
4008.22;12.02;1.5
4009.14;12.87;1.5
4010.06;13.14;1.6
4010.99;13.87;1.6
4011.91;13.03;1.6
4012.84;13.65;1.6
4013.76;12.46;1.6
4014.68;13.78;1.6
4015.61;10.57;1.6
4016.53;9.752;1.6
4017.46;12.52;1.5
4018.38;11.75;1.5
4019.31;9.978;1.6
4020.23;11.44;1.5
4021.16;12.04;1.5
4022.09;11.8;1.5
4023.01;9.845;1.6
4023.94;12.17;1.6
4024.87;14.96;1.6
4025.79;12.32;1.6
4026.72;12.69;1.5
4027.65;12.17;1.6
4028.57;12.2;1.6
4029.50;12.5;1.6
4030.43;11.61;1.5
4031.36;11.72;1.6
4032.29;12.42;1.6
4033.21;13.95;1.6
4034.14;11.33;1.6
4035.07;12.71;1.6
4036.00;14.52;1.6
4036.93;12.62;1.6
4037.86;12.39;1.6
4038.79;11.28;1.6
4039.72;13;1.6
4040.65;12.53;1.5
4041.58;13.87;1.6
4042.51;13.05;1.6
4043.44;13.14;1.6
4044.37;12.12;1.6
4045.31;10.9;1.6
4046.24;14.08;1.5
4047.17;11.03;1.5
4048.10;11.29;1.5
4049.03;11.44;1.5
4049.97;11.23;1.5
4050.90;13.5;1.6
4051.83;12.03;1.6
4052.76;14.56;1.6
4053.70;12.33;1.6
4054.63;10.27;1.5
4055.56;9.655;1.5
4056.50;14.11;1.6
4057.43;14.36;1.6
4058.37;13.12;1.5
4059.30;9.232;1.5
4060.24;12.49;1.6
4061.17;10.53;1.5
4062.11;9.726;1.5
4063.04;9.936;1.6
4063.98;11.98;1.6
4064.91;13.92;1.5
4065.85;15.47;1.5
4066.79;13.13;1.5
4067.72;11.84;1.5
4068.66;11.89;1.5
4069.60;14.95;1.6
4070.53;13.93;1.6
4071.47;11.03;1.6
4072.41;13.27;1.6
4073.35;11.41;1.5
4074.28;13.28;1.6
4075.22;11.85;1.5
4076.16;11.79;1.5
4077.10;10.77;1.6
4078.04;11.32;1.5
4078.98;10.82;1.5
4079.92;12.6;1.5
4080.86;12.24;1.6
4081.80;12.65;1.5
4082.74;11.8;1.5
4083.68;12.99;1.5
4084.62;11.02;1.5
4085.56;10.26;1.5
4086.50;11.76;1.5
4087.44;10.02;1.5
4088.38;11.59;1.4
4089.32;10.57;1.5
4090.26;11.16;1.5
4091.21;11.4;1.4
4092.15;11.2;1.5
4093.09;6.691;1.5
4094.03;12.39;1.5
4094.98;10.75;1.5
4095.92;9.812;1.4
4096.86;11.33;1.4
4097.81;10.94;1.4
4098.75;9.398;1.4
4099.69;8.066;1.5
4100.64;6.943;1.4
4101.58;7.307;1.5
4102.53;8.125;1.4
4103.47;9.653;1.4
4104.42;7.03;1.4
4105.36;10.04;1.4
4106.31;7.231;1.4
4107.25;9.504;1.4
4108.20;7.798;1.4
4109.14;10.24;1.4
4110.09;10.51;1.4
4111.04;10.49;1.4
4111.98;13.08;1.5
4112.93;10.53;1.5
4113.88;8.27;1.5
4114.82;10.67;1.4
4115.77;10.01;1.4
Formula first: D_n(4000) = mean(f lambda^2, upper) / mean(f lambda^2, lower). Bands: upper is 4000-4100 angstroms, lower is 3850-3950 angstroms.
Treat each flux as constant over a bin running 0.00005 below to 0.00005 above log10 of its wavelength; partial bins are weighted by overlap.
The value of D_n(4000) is 1.29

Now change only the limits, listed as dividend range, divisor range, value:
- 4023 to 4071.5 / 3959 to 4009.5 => 1.24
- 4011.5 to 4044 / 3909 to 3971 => 1.29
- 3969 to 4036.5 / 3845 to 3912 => 1.22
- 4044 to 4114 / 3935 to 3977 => 1.29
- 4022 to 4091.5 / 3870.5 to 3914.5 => 1.37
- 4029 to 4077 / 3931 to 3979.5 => 1.42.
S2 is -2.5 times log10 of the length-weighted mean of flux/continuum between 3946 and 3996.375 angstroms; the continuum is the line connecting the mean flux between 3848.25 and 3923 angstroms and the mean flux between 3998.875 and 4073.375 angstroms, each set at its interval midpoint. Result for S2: 0.140 mag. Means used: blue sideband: 10.1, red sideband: 12.3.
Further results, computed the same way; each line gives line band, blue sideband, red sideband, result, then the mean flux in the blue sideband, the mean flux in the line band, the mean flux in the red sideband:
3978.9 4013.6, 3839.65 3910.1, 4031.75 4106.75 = -0.108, 9.73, 12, 11.6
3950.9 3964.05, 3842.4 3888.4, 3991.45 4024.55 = 0.113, 10.1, 10.3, 12.2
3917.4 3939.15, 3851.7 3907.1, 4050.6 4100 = 0.065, 9.78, 9.65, 11.7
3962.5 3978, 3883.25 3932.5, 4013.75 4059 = 0.412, 9.73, 7.5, 12.3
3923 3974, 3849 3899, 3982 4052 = 0.165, 9.76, 9.46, 12.2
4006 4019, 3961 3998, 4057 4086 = -0.182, 9.65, 12.4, 12.1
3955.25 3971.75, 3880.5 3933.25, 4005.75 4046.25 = 0.242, 9.67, 8.75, 12.4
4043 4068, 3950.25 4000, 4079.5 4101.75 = -0.160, 10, 12.1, 10.7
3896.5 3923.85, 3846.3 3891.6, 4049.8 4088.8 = -0.040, 9.91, 10.8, 12.1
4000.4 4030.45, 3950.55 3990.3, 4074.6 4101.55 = -0.221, 9.53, 12.3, 10.8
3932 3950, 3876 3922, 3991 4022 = 0.110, 9.5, 9.56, 12.2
